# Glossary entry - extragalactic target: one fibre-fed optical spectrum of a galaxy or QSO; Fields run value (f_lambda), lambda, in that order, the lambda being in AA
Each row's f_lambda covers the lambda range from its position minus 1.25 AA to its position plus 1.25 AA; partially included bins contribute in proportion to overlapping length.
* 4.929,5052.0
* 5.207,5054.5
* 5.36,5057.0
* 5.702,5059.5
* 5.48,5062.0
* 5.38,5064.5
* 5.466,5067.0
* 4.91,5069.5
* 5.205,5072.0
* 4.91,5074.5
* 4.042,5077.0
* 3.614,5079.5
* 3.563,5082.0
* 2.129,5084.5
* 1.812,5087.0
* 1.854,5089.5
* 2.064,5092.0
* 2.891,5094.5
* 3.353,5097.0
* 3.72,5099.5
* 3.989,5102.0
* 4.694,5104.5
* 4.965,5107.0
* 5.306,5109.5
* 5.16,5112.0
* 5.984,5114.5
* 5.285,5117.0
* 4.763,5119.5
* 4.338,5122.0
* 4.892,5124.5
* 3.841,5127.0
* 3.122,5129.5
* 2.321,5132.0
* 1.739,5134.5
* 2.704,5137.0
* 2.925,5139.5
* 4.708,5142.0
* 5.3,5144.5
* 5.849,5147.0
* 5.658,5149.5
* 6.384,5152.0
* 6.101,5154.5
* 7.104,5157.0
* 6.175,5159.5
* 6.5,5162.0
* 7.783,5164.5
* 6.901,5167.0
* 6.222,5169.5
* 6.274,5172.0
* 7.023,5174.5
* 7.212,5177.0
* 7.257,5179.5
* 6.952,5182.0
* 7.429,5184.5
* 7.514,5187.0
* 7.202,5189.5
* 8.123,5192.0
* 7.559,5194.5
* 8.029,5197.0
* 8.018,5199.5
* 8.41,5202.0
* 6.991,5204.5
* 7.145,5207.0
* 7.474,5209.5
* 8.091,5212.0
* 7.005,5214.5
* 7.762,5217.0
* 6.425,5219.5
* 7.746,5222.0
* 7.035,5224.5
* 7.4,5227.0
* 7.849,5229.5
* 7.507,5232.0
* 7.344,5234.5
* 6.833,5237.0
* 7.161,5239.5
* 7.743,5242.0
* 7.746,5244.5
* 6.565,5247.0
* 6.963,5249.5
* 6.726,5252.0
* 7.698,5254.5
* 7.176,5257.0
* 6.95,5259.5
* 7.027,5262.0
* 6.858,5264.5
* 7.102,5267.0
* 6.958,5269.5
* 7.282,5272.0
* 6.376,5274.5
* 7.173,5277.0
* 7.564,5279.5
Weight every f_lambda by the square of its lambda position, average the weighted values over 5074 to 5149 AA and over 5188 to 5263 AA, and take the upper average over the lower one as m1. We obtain 2.0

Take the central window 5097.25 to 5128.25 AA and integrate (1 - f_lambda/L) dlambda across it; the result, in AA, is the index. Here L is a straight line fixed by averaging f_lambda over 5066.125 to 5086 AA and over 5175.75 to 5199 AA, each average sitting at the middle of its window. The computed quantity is 3.3 AA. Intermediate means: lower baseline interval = 4.18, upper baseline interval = 7.49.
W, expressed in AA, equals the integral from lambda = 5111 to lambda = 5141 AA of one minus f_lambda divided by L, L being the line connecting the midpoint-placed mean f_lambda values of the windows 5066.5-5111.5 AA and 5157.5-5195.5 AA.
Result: 6.8 AA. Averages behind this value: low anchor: 3.8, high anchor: 7.07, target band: 3.92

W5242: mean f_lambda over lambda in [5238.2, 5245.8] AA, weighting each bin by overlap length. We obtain 7.54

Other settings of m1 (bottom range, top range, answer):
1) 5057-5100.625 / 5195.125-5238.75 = 2.01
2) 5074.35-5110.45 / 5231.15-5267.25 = 2.19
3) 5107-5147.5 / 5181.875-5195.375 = 1.81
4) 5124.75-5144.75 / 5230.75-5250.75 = 2.27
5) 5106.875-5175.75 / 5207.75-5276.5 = 1.44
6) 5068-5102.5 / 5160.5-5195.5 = 2.15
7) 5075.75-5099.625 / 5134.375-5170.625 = 2.00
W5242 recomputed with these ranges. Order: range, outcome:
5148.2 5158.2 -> 6.31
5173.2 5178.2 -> 7.11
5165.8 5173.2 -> 6.46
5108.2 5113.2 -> 5.23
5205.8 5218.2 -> 7.5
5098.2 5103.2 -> 3.85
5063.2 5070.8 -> 5.25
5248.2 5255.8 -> 7.13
